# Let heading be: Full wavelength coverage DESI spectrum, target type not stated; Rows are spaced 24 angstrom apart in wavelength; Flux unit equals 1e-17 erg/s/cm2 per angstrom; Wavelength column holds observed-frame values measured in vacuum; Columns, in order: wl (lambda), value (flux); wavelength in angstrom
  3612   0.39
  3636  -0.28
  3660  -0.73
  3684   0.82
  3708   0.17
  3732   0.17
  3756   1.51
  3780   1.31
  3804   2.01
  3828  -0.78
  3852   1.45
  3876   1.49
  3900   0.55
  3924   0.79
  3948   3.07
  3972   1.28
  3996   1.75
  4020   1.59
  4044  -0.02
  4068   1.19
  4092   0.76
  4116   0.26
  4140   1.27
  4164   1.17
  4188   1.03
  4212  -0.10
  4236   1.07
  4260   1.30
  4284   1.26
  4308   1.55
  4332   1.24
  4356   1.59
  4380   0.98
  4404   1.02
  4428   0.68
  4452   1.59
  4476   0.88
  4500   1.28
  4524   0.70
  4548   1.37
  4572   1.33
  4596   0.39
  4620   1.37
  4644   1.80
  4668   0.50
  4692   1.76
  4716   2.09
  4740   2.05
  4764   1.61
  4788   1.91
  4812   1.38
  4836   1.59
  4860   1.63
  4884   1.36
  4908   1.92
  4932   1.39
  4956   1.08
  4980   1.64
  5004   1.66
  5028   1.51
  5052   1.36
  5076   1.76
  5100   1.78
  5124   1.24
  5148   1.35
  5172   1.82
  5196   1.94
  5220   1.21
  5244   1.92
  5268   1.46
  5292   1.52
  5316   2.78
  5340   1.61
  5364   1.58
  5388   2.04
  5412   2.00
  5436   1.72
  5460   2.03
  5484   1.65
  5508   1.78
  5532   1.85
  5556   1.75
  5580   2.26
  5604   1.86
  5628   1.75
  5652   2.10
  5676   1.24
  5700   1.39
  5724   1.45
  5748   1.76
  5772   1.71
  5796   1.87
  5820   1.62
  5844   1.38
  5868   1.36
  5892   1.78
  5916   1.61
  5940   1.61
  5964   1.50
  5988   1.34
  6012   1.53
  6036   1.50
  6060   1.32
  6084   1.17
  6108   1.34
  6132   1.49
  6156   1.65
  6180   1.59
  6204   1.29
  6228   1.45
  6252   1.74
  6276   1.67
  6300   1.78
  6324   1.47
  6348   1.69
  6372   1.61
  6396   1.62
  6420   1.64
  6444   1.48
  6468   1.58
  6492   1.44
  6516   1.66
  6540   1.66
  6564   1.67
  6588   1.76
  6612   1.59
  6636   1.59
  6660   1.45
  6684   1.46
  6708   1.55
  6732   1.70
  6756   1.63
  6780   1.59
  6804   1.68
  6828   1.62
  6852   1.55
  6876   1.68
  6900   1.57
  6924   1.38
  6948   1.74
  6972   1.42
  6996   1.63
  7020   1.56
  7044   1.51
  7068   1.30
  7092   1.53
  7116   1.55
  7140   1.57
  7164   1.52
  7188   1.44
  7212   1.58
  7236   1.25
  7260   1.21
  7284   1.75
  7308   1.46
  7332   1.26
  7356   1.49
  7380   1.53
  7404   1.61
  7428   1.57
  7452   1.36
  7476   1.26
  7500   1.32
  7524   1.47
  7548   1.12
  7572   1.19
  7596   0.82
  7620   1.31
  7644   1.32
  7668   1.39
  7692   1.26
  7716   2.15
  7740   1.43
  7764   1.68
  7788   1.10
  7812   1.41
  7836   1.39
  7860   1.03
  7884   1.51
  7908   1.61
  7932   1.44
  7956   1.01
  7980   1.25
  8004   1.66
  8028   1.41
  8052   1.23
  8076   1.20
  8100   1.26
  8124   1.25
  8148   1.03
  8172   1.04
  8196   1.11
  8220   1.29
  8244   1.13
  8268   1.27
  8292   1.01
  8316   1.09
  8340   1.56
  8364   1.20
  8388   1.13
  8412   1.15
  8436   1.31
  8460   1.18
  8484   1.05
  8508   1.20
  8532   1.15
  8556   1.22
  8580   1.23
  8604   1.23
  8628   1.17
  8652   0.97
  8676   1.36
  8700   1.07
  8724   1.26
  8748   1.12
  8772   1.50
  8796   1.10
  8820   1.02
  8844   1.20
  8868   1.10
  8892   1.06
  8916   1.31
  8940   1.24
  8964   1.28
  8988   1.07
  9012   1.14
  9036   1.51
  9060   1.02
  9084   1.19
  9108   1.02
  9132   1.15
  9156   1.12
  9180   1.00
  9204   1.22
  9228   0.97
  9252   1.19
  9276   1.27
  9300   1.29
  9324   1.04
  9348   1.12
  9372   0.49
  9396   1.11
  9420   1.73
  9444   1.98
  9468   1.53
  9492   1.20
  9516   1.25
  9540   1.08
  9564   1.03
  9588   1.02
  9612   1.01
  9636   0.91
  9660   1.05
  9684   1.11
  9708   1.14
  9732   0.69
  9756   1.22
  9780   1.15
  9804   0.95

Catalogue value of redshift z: 0.18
